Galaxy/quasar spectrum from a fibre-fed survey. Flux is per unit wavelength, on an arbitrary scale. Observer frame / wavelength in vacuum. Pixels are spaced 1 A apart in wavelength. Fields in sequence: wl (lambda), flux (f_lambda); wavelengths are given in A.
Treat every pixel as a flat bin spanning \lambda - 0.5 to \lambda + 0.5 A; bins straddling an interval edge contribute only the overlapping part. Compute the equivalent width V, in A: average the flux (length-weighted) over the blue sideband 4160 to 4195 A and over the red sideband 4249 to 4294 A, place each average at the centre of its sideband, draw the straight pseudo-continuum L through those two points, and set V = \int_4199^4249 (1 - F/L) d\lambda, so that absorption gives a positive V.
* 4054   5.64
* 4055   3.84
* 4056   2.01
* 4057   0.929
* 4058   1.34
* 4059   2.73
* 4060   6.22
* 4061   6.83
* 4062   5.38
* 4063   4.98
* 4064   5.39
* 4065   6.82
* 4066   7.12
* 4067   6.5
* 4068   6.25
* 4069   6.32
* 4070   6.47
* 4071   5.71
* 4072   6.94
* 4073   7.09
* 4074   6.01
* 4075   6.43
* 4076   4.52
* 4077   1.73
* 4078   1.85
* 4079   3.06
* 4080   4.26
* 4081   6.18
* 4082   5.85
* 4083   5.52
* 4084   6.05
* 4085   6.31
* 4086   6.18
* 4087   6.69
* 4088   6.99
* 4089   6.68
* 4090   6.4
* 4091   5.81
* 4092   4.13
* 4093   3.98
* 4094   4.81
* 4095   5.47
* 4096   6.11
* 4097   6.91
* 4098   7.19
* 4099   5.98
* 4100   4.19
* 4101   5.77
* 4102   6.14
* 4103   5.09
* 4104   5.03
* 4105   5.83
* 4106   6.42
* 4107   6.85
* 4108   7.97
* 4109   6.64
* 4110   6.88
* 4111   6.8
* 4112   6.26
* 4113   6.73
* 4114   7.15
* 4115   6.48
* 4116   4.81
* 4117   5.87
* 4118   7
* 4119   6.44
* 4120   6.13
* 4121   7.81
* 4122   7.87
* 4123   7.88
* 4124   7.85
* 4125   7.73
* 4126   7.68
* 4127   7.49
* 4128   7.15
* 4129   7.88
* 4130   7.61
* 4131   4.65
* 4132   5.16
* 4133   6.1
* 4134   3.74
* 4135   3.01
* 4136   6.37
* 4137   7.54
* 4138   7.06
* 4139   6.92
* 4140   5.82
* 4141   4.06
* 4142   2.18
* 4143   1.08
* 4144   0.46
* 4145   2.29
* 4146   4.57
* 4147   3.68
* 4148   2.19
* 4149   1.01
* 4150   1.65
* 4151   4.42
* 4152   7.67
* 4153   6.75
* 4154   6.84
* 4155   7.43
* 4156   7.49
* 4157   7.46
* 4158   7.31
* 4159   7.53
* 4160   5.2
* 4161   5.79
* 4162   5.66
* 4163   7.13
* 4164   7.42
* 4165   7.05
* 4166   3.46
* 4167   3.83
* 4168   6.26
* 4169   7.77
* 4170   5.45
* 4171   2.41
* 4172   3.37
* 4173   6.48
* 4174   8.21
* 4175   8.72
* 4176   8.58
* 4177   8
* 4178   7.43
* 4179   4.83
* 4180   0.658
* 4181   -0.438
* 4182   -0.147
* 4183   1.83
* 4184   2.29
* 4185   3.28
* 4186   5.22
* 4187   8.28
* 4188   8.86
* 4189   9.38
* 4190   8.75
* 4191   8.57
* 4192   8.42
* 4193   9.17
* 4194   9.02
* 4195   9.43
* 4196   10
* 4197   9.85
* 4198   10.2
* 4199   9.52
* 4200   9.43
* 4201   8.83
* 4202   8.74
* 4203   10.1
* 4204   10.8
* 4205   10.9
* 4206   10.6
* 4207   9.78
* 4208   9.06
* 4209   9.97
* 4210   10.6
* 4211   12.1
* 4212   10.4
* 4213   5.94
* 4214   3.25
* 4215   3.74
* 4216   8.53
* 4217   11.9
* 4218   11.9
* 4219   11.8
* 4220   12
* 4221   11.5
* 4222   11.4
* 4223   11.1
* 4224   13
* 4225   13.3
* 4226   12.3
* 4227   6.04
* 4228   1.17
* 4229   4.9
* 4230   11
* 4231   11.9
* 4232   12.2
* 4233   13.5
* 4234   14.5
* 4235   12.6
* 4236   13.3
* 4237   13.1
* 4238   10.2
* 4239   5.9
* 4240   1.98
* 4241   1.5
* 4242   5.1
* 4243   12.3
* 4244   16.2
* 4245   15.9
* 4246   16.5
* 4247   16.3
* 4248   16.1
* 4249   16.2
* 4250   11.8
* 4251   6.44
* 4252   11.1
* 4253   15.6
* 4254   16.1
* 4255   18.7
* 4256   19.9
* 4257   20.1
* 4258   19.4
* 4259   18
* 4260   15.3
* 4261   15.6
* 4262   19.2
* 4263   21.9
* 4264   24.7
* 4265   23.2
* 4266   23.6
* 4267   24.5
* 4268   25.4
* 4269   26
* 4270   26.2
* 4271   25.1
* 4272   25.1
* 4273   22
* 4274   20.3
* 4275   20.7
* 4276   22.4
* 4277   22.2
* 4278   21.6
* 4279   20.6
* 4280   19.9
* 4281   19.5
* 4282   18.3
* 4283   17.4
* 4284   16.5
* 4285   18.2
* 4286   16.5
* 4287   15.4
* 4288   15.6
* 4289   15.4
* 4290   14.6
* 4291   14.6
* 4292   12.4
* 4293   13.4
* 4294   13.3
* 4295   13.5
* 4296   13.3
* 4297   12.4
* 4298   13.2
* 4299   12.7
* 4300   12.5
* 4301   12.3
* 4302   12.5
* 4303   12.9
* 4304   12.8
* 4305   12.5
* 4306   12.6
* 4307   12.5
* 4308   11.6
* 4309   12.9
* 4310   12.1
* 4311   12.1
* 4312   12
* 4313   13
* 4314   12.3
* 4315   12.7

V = 7.3 A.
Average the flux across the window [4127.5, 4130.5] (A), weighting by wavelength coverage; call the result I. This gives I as 7.55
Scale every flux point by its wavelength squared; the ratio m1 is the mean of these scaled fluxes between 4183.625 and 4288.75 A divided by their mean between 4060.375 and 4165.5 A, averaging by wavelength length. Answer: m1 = 2.47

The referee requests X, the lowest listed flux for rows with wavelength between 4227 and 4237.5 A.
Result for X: 1.17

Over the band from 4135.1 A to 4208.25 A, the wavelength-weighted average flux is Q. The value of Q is 6.32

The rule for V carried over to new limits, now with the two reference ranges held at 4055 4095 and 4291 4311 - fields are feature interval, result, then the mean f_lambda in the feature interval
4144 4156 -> 5.25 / 4.37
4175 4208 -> 5.86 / 7.55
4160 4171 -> 3.27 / 5.78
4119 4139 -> 0.94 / 6.67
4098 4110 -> 0.23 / 6.08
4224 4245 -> 1.29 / 9.88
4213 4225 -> 0.08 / 9.98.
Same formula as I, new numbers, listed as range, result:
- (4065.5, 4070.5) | 6.53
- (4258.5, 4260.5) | 16.6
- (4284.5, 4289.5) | 16.2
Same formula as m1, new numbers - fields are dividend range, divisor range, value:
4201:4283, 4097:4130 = 2.29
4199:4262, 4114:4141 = 1.86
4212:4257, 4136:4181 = 2.18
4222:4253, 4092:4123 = 1.88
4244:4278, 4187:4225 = 2.05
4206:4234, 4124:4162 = 1.90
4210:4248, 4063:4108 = 1.94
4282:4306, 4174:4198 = 2.24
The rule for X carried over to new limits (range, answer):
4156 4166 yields 3.46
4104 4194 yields -0.438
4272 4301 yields 12.3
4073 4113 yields 1.73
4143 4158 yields 0.46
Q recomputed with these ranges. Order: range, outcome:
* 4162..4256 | 9.07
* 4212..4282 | 15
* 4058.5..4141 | 6.03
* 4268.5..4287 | 20.9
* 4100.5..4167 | 5.85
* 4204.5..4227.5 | 10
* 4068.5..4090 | 5.58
